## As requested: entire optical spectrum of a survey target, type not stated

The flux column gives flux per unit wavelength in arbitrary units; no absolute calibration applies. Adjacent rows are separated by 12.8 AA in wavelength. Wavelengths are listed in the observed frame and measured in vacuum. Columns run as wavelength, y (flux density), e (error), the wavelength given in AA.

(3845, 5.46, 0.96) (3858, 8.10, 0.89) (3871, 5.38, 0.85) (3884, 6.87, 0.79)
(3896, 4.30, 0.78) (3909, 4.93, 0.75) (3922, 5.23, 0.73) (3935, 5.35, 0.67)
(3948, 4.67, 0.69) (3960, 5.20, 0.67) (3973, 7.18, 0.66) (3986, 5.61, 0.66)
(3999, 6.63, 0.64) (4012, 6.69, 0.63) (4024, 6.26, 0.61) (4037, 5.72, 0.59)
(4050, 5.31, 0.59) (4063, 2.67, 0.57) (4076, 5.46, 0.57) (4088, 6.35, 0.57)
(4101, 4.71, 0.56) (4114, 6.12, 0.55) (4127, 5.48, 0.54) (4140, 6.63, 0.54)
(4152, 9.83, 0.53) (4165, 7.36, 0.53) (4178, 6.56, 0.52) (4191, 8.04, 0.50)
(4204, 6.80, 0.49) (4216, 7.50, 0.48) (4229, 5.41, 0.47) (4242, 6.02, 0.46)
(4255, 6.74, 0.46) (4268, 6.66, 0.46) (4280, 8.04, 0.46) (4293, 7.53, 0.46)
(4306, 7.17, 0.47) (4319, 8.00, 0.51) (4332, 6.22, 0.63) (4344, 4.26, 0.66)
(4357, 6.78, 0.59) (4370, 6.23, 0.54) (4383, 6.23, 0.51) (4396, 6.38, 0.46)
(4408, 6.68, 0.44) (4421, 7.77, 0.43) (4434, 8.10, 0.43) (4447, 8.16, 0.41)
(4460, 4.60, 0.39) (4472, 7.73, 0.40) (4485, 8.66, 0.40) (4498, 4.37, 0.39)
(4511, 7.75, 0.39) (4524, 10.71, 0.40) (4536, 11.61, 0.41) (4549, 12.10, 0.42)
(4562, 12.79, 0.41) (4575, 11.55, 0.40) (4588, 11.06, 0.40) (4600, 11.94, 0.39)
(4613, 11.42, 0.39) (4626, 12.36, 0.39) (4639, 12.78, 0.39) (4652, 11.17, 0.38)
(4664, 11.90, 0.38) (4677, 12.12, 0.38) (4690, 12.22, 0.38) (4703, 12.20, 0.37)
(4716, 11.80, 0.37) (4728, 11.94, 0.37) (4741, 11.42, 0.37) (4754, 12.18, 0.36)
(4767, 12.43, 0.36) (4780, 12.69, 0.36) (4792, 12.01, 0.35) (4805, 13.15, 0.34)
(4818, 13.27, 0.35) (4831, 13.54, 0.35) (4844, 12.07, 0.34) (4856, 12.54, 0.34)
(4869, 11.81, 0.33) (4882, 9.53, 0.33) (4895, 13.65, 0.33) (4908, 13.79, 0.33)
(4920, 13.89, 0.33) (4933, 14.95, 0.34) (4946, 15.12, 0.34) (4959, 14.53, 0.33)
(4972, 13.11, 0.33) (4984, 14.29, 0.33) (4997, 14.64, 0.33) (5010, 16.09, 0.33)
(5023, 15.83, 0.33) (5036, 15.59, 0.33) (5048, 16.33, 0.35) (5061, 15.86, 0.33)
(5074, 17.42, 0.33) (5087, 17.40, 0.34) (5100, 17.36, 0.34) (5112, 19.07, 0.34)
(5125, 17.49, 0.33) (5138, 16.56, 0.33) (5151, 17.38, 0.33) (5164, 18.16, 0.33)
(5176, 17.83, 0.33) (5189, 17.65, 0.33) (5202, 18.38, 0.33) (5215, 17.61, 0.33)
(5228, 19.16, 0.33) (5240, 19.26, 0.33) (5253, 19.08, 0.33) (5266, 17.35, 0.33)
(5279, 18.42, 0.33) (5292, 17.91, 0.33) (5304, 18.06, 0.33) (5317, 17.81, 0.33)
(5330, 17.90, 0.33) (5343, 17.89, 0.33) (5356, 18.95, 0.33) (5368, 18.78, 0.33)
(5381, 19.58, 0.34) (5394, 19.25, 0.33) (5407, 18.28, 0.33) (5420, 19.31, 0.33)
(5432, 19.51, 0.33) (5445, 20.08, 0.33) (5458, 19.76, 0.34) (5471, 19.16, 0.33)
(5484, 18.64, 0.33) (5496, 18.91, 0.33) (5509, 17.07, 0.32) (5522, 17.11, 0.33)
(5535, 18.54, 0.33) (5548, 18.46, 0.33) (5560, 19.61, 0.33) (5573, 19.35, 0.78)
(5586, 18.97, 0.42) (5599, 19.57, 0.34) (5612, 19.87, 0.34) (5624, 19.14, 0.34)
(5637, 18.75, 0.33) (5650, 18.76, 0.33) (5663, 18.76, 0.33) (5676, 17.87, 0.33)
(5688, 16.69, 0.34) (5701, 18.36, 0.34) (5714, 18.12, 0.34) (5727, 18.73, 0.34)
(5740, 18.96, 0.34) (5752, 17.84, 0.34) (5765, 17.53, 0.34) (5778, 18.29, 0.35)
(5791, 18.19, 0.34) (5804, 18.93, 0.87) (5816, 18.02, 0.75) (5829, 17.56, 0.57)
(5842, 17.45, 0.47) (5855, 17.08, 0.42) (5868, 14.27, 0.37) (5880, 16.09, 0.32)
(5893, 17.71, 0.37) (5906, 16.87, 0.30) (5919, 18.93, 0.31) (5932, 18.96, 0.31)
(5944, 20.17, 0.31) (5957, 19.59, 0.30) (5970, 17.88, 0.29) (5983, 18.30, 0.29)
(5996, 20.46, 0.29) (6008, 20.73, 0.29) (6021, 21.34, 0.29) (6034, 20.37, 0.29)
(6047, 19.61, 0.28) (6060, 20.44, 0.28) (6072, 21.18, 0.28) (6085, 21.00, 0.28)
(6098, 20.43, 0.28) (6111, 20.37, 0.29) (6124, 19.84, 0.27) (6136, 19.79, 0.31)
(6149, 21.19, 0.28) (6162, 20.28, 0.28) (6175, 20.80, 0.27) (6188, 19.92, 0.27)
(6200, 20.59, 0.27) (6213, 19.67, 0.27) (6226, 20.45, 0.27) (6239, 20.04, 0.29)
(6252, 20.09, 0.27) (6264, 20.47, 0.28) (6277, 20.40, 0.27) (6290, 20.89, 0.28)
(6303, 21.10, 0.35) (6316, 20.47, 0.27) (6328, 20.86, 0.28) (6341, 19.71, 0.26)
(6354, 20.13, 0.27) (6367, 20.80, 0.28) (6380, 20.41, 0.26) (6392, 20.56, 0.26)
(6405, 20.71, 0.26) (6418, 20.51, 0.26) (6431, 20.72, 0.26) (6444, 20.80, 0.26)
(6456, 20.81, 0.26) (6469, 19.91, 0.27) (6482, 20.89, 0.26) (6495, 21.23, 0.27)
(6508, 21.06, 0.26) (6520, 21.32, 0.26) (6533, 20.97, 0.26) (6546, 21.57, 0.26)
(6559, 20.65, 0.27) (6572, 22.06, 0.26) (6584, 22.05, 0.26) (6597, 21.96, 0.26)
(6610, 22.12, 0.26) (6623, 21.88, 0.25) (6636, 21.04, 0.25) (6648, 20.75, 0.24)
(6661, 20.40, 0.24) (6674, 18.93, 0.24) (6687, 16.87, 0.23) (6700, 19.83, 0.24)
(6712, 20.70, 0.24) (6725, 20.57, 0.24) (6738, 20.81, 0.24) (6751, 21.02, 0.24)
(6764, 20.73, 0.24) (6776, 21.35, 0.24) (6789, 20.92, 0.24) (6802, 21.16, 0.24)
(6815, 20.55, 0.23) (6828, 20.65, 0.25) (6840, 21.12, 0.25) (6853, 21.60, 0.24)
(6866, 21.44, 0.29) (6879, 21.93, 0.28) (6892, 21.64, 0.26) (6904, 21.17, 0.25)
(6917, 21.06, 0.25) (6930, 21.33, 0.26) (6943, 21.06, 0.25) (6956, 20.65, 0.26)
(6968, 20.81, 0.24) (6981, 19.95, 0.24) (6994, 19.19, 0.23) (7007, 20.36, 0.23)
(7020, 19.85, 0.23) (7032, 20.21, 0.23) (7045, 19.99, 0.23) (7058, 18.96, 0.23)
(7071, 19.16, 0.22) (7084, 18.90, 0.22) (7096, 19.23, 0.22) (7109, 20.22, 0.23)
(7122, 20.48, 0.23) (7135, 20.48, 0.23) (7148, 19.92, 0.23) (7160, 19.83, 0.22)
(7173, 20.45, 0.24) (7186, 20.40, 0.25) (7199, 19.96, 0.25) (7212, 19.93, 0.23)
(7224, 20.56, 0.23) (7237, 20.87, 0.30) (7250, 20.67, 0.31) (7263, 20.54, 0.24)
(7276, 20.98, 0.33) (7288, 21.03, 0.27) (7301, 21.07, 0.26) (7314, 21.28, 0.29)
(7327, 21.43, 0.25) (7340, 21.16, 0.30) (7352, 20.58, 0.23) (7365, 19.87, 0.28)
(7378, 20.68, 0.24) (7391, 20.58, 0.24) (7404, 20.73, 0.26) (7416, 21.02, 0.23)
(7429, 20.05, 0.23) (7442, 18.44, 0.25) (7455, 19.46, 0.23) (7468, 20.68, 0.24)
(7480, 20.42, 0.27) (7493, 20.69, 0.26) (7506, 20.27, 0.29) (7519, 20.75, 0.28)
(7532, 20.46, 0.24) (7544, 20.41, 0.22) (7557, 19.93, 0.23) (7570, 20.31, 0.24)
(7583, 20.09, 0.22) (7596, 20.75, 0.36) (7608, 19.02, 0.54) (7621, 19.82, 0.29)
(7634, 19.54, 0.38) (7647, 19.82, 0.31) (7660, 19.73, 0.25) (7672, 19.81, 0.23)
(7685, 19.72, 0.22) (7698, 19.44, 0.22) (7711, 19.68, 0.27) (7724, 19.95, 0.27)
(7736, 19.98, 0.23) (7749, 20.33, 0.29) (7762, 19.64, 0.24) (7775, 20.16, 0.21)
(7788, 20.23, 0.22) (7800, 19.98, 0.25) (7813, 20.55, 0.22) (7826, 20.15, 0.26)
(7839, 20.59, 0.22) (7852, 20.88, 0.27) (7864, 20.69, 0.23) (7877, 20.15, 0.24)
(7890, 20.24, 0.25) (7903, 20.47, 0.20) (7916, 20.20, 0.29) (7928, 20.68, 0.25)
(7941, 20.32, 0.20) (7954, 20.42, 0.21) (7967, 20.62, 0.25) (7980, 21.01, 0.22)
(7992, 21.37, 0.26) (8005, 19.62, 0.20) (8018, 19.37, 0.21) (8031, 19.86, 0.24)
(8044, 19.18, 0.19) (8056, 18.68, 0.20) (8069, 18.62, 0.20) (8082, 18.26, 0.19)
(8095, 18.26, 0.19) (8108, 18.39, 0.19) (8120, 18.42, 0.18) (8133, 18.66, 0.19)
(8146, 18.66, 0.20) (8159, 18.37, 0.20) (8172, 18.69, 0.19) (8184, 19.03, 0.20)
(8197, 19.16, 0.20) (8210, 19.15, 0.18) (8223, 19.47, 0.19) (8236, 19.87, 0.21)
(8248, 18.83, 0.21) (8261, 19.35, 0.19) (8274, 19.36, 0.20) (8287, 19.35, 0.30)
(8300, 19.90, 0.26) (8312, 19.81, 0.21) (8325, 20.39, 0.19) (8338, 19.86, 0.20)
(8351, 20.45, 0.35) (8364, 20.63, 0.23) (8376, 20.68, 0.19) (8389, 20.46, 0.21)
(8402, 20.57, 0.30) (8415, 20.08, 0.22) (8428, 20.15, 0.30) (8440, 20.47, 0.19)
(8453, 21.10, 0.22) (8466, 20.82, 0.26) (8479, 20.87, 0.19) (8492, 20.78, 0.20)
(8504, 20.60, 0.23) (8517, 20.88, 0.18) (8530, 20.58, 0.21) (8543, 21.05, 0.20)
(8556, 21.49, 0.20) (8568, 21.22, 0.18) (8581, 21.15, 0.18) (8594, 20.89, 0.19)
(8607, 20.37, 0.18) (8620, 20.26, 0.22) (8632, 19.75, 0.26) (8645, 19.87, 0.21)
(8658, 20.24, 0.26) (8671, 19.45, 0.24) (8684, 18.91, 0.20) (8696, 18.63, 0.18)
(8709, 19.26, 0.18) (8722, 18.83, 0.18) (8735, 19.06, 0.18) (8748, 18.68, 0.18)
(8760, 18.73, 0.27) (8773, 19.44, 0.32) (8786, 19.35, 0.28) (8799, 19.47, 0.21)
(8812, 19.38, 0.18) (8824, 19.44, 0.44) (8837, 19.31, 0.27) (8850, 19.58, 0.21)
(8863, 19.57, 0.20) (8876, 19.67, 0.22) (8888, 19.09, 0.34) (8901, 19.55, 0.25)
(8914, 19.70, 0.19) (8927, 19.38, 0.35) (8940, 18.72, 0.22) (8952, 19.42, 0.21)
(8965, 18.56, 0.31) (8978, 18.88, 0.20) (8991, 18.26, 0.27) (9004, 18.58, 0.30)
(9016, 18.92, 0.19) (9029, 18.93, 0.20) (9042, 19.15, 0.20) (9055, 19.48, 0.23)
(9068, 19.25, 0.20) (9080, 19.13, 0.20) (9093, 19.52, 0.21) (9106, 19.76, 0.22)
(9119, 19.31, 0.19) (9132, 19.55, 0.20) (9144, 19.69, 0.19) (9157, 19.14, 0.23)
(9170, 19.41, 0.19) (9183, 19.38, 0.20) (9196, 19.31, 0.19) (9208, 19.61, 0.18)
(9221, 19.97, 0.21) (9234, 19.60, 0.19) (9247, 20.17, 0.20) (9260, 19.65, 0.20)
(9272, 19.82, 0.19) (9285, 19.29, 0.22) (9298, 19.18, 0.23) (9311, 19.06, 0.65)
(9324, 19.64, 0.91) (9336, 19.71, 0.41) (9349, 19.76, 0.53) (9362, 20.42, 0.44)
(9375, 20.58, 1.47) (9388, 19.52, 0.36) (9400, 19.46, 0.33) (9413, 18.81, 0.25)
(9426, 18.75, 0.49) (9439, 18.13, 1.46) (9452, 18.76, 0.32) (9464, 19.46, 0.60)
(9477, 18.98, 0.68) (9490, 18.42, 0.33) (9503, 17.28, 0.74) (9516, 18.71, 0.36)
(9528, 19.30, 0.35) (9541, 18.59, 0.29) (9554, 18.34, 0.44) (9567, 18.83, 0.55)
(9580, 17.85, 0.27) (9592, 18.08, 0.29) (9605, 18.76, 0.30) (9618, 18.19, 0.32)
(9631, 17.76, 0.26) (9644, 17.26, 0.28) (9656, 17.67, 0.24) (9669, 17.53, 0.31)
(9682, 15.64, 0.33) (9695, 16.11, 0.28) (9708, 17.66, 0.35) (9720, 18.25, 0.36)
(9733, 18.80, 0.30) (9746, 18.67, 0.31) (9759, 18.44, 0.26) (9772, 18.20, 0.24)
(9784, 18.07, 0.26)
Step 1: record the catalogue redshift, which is 0.134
